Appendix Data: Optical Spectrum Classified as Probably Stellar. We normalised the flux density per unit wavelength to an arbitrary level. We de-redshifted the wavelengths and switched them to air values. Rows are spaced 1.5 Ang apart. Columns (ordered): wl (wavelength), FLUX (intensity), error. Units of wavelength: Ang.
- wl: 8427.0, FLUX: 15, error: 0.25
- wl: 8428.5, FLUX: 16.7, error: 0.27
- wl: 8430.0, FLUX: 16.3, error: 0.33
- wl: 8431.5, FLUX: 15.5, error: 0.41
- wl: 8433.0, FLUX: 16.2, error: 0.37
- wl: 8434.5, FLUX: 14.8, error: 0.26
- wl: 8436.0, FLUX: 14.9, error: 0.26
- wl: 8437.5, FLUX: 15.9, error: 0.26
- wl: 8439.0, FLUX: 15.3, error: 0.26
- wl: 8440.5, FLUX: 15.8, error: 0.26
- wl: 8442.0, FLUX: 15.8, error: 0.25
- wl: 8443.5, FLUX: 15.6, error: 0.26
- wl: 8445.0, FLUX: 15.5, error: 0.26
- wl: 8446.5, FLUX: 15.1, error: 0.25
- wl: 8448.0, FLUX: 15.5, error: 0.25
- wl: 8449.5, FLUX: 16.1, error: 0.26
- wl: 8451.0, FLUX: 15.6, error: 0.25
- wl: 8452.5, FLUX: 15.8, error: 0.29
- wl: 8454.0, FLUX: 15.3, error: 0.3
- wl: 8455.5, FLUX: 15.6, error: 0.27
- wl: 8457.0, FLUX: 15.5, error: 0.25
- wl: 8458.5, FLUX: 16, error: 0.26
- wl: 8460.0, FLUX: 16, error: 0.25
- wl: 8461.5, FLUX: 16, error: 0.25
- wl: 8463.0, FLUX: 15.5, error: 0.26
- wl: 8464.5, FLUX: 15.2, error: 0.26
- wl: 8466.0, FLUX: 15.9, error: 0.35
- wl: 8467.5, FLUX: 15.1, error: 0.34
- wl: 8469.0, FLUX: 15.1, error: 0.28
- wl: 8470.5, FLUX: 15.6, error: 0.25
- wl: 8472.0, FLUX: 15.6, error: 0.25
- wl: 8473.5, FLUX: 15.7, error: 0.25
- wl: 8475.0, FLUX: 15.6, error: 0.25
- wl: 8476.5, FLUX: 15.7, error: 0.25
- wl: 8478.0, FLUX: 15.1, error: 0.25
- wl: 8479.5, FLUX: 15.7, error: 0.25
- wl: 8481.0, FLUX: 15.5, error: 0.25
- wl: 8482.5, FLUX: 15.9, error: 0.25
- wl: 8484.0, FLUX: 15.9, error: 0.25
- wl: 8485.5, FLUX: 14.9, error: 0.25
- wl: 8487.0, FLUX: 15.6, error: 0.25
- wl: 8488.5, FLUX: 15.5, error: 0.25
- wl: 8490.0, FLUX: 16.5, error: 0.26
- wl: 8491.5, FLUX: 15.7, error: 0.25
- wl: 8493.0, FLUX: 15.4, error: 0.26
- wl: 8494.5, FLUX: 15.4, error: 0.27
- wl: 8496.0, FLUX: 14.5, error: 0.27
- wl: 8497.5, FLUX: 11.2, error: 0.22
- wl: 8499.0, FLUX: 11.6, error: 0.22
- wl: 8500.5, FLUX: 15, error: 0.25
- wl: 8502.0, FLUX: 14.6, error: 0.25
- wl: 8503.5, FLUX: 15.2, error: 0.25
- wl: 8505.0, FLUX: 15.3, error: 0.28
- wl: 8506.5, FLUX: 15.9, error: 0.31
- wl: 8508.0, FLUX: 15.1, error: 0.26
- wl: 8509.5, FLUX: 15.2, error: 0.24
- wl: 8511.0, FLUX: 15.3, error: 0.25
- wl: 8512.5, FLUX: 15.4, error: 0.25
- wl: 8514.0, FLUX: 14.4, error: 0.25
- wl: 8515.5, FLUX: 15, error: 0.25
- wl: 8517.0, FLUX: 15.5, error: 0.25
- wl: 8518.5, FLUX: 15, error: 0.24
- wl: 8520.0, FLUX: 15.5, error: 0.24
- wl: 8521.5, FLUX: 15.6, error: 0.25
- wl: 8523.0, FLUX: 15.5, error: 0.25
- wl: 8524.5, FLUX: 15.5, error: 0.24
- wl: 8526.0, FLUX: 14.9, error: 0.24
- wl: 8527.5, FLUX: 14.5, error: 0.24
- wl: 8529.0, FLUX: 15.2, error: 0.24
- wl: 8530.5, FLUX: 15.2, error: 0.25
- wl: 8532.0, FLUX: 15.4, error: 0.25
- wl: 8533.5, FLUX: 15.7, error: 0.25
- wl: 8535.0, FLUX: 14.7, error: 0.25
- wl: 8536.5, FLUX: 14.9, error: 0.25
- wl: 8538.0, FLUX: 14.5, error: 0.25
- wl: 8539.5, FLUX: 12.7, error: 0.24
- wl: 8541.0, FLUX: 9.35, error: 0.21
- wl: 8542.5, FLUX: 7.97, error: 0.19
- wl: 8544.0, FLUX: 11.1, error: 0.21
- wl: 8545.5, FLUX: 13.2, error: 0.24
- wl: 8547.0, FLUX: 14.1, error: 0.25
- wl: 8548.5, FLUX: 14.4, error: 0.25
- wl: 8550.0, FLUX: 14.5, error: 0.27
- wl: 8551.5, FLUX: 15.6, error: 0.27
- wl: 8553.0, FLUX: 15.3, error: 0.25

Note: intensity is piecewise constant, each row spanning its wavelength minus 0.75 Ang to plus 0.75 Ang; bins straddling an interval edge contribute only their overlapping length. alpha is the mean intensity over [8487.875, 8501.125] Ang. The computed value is 14.5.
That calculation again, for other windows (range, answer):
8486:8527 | 15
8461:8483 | 15.5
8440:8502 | 15.3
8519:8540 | 15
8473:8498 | 15.3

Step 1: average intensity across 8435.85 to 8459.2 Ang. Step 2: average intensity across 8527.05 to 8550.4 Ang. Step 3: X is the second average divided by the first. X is 0.87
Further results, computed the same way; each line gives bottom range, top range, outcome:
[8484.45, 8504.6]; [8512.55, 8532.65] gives 1.03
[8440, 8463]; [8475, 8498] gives 0.98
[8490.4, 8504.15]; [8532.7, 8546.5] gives 0.89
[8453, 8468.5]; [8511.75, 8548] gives 0.91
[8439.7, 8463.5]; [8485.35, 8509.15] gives 0.95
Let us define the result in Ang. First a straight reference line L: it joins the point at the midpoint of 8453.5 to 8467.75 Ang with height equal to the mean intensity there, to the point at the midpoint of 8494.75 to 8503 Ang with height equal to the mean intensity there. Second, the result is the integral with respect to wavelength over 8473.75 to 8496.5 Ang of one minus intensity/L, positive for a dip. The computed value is -2.0 Ang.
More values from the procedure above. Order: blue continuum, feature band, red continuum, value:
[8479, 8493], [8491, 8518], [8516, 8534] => 1.3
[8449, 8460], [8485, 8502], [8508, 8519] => 0.7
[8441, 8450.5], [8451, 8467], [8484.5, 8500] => -0.3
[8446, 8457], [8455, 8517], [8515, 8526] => 0.9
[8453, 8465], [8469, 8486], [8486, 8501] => -0.5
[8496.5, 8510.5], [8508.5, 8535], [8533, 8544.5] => -3.5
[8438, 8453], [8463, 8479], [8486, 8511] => -0.2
